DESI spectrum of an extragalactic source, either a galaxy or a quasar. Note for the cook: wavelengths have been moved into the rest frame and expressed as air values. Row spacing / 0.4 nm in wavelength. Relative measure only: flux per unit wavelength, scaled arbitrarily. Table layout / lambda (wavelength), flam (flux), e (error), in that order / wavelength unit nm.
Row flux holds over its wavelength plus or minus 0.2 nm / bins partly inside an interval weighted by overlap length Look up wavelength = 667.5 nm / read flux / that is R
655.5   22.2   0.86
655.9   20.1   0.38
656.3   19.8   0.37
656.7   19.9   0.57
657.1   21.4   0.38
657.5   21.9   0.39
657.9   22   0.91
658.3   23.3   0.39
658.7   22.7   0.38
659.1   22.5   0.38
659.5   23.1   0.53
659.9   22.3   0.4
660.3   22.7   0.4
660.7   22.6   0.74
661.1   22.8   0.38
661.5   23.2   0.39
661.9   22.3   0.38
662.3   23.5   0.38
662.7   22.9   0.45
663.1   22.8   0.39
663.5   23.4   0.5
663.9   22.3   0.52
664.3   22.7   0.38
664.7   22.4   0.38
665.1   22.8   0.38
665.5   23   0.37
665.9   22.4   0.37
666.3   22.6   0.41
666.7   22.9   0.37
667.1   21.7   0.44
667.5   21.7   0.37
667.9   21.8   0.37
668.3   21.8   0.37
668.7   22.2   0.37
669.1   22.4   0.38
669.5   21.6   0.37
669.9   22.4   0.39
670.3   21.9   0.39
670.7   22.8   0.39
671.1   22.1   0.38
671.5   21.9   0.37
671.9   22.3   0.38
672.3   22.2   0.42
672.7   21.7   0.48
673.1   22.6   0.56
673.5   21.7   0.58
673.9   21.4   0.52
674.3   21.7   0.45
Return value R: 21.7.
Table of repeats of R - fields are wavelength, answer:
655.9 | 20.1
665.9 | 22.4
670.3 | 21.9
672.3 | 22.2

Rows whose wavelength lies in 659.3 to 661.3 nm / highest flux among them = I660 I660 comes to 23.1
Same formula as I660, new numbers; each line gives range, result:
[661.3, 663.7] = 23.5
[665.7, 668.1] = 22.9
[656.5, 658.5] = 23.3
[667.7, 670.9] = 22.8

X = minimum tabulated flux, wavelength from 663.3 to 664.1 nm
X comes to 22.3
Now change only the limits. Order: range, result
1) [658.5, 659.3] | 22.5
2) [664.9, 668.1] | 21.7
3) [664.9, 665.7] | 22.8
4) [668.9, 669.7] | 21.6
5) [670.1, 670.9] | 21.9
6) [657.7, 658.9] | 22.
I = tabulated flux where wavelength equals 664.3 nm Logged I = 22.7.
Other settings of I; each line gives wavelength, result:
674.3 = 21.7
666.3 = 22.6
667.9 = 21.8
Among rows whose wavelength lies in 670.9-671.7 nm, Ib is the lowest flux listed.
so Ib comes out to 21.9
